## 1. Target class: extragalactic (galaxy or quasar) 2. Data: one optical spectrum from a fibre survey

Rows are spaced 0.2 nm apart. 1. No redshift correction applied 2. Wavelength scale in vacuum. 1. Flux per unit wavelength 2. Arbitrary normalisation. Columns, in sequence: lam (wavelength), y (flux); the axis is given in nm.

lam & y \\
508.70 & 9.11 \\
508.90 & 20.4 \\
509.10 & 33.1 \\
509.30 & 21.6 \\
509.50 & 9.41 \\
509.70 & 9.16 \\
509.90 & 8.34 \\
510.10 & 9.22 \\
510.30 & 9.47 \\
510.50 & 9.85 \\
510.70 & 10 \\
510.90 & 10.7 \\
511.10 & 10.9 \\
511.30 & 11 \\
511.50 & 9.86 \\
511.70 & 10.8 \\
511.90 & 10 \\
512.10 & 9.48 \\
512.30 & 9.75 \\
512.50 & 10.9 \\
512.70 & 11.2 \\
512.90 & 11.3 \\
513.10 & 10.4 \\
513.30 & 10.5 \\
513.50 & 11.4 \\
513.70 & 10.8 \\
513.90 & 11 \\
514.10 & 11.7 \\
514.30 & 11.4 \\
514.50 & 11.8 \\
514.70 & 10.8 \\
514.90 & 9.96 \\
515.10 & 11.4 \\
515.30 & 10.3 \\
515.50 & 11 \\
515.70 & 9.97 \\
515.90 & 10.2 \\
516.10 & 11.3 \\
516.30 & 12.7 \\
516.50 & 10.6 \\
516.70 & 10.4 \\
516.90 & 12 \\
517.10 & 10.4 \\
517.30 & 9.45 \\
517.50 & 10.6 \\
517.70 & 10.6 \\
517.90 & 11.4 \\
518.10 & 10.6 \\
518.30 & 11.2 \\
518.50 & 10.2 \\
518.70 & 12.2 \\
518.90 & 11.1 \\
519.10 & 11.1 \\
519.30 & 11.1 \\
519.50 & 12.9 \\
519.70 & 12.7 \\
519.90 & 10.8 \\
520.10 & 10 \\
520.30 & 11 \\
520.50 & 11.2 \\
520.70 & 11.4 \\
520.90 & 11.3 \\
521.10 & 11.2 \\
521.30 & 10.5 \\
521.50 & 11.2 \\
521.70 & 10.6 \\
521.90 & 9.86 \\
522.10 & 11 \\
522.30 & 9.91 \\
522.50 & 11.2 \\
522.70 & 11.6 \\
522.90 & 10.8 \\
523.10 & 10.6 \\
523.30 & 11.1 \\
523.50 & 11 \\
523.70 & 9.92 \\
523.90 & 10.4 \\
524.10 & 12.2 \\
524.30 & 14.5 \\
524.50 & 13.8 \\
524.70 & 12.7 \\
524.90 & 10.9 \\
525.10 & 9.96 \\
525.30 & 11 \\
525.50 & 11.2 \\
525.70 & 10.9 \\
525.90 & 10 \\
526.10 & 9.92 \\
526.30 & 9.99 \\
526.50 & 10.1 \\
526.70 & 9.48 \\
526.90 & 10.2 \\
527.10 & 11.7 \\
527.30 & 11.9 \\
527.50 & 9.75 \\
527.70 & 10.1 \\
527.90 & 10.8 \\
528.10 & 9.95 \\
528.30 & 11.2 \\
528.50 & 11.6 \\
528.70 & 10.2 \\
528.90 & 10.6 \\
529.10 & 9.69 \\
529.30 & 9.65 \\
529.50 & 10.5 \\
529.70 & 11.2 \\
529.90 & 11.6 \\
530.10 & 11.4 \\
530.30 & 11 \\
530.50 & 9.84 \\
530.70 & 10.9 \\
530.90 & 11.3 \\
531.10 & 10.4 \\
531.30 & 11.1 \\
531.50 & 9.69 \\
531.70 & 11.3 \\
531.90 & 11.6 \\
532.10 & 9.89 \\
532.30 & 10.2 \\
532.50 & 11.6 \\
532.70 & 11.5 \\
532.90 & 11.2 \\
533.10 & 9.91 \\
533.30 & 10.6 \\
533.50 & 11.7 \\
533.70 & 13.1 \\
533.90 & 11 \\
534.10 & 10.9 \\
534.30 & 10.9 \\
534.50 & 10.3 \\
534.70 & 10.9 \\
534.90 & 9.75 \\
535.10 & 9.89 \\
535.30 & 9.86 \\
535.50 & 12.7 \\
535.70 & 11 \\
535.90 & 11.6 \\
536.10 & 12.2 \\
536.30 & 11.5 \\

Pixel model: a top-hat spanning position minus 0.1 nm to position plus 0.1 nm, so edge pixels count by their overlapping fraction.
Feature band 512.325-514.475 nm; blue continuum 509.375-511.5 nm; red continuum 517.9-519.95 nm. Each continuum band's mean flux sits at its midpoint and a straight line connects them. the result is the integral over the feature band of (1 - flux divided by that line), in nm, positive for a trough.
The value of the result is -0.12 nm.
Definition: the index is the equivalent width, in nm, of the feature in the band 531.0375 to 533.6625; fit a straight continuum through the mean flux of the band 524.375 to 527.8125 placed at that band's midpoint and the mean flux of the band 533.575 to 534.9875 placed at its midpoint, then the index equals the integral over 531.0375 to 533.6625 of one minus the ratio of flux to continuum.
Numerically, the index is 0.02 nm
